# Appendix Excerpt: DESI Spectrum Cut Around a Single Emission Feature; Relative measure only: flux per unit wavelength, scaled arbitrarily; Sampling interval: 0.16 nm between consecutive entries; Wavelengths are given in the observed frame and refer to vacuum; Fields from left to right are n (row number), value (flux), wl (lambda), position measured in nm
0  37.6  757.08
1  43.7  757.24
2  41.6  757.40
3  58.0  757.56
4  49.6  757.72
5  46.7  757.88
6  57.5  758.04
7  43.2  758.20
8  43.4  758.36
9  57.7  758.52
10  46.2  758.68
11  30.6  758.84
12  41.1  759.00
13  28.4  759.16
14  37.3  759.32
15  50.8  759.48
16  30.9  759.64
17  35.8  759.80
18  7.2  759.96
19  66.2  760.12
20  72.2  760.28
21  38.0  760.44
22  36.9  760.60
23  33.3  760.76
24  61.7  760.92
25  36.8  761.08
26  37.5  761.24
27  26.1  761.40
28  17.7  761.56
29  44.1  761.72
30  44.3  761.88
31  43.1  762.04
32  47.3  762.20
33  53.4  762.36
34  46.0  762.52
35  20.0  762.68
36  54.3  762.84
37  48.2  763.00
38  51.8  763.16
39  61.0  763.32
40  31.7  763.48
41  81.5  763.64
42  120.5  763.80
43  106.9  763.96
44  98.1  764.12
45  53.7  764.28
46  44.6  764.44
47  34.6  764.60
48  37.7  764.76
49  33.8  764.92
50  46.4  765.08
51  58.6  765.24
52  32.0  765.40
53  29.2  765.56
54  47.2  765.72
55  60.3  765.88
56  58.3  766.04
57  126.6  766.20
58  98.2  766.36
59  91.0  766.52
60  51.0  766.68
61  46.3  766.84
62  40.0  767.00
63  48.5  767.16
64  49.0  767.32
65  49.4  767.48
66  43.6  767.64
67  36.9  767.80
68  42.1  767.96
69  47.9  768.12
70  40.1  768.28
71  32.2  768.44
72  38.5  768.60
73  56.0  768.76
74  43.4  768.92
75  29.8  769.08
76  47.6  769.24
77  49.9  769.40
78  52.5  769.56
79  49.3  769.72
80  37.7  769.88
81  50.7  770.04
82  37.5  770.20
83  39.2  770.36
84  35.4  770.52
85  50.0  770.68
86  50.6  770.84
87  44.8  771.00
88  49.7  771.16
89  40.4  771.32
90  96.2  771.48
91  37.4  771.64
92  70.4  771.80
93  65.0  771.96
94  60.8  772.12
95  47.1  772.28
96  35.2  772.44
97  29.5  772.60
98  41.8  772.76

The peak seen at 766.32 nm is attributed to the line [N II] 6583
